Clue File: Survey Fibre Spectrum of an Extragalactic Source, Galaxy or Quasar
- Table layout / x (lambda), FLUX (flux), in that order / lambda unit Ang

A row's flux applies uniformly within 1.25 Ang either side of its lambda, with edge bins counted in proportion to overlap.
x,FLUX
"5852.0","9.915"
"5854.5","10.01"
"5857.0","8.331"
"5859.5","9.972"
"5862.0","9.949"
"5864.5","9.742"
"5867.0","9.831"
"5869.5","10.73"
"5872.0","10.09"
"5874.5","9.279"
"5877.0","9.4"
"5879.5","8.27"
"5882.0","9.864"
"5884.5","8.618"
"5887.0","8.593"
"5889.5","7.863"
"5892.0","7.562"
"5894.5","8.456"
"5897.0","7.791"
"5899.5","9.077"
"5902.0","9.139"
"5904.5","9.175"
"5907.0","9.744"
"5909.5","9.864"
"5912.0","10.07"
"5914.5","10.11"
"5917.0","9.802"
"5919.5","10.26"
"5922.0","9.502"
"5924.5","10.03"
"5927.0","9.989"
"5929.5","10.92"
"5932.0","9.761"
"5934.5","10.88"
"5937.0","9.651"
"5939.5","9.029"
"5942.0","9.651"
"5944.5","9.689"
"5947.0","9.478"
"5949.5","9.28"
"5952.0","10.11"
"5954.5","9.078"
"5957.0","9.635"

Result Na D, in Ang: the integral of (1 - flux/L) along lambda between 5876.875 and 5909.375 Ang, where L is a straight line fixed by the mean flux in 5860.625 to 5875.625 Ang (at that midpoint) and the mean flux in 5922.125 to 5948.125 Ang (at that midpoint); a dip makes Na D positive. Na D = 3.8 Ang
